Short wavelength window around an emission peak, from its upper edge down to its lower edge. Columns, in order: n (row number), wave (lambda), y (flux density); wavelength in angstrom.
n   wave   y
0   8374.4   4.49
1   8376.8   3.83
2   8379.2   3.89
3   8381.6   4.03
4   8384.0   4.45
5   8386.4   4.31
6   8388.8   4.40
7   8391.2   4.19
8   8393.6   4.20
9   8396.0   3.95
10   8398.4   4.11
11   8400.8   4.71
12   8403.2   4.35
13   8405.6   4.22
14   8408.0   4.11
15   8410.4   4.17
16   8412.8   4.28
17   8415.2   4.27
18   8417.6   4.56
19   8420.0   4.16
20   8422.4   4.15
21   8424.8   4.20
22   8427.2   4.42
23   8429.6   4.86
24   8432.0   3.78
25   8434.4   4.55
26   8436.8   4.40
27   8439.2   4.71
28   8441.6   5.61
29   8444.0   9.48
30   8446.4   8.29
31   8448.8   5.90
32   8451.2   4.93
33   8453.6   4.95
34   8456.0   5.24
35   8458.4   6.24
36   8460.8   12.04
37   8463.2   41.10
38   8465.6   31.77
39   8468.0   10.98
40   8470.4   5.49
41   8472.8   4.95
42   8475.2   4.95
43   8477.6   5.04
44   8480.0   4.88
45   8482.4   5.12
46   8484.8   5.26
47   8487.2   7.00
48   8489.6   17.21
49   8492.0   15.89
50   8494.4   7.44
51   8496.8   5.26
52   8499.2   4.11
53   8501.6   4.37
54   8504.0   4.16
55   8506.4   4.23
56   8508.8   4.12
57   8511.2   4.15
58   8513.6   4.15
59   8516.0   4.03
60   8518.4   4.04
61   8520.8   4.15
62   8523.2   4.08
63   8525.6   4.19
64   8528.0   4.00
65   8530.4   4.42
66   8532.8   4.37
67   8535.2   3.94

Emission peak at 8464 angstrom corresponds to Halpha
